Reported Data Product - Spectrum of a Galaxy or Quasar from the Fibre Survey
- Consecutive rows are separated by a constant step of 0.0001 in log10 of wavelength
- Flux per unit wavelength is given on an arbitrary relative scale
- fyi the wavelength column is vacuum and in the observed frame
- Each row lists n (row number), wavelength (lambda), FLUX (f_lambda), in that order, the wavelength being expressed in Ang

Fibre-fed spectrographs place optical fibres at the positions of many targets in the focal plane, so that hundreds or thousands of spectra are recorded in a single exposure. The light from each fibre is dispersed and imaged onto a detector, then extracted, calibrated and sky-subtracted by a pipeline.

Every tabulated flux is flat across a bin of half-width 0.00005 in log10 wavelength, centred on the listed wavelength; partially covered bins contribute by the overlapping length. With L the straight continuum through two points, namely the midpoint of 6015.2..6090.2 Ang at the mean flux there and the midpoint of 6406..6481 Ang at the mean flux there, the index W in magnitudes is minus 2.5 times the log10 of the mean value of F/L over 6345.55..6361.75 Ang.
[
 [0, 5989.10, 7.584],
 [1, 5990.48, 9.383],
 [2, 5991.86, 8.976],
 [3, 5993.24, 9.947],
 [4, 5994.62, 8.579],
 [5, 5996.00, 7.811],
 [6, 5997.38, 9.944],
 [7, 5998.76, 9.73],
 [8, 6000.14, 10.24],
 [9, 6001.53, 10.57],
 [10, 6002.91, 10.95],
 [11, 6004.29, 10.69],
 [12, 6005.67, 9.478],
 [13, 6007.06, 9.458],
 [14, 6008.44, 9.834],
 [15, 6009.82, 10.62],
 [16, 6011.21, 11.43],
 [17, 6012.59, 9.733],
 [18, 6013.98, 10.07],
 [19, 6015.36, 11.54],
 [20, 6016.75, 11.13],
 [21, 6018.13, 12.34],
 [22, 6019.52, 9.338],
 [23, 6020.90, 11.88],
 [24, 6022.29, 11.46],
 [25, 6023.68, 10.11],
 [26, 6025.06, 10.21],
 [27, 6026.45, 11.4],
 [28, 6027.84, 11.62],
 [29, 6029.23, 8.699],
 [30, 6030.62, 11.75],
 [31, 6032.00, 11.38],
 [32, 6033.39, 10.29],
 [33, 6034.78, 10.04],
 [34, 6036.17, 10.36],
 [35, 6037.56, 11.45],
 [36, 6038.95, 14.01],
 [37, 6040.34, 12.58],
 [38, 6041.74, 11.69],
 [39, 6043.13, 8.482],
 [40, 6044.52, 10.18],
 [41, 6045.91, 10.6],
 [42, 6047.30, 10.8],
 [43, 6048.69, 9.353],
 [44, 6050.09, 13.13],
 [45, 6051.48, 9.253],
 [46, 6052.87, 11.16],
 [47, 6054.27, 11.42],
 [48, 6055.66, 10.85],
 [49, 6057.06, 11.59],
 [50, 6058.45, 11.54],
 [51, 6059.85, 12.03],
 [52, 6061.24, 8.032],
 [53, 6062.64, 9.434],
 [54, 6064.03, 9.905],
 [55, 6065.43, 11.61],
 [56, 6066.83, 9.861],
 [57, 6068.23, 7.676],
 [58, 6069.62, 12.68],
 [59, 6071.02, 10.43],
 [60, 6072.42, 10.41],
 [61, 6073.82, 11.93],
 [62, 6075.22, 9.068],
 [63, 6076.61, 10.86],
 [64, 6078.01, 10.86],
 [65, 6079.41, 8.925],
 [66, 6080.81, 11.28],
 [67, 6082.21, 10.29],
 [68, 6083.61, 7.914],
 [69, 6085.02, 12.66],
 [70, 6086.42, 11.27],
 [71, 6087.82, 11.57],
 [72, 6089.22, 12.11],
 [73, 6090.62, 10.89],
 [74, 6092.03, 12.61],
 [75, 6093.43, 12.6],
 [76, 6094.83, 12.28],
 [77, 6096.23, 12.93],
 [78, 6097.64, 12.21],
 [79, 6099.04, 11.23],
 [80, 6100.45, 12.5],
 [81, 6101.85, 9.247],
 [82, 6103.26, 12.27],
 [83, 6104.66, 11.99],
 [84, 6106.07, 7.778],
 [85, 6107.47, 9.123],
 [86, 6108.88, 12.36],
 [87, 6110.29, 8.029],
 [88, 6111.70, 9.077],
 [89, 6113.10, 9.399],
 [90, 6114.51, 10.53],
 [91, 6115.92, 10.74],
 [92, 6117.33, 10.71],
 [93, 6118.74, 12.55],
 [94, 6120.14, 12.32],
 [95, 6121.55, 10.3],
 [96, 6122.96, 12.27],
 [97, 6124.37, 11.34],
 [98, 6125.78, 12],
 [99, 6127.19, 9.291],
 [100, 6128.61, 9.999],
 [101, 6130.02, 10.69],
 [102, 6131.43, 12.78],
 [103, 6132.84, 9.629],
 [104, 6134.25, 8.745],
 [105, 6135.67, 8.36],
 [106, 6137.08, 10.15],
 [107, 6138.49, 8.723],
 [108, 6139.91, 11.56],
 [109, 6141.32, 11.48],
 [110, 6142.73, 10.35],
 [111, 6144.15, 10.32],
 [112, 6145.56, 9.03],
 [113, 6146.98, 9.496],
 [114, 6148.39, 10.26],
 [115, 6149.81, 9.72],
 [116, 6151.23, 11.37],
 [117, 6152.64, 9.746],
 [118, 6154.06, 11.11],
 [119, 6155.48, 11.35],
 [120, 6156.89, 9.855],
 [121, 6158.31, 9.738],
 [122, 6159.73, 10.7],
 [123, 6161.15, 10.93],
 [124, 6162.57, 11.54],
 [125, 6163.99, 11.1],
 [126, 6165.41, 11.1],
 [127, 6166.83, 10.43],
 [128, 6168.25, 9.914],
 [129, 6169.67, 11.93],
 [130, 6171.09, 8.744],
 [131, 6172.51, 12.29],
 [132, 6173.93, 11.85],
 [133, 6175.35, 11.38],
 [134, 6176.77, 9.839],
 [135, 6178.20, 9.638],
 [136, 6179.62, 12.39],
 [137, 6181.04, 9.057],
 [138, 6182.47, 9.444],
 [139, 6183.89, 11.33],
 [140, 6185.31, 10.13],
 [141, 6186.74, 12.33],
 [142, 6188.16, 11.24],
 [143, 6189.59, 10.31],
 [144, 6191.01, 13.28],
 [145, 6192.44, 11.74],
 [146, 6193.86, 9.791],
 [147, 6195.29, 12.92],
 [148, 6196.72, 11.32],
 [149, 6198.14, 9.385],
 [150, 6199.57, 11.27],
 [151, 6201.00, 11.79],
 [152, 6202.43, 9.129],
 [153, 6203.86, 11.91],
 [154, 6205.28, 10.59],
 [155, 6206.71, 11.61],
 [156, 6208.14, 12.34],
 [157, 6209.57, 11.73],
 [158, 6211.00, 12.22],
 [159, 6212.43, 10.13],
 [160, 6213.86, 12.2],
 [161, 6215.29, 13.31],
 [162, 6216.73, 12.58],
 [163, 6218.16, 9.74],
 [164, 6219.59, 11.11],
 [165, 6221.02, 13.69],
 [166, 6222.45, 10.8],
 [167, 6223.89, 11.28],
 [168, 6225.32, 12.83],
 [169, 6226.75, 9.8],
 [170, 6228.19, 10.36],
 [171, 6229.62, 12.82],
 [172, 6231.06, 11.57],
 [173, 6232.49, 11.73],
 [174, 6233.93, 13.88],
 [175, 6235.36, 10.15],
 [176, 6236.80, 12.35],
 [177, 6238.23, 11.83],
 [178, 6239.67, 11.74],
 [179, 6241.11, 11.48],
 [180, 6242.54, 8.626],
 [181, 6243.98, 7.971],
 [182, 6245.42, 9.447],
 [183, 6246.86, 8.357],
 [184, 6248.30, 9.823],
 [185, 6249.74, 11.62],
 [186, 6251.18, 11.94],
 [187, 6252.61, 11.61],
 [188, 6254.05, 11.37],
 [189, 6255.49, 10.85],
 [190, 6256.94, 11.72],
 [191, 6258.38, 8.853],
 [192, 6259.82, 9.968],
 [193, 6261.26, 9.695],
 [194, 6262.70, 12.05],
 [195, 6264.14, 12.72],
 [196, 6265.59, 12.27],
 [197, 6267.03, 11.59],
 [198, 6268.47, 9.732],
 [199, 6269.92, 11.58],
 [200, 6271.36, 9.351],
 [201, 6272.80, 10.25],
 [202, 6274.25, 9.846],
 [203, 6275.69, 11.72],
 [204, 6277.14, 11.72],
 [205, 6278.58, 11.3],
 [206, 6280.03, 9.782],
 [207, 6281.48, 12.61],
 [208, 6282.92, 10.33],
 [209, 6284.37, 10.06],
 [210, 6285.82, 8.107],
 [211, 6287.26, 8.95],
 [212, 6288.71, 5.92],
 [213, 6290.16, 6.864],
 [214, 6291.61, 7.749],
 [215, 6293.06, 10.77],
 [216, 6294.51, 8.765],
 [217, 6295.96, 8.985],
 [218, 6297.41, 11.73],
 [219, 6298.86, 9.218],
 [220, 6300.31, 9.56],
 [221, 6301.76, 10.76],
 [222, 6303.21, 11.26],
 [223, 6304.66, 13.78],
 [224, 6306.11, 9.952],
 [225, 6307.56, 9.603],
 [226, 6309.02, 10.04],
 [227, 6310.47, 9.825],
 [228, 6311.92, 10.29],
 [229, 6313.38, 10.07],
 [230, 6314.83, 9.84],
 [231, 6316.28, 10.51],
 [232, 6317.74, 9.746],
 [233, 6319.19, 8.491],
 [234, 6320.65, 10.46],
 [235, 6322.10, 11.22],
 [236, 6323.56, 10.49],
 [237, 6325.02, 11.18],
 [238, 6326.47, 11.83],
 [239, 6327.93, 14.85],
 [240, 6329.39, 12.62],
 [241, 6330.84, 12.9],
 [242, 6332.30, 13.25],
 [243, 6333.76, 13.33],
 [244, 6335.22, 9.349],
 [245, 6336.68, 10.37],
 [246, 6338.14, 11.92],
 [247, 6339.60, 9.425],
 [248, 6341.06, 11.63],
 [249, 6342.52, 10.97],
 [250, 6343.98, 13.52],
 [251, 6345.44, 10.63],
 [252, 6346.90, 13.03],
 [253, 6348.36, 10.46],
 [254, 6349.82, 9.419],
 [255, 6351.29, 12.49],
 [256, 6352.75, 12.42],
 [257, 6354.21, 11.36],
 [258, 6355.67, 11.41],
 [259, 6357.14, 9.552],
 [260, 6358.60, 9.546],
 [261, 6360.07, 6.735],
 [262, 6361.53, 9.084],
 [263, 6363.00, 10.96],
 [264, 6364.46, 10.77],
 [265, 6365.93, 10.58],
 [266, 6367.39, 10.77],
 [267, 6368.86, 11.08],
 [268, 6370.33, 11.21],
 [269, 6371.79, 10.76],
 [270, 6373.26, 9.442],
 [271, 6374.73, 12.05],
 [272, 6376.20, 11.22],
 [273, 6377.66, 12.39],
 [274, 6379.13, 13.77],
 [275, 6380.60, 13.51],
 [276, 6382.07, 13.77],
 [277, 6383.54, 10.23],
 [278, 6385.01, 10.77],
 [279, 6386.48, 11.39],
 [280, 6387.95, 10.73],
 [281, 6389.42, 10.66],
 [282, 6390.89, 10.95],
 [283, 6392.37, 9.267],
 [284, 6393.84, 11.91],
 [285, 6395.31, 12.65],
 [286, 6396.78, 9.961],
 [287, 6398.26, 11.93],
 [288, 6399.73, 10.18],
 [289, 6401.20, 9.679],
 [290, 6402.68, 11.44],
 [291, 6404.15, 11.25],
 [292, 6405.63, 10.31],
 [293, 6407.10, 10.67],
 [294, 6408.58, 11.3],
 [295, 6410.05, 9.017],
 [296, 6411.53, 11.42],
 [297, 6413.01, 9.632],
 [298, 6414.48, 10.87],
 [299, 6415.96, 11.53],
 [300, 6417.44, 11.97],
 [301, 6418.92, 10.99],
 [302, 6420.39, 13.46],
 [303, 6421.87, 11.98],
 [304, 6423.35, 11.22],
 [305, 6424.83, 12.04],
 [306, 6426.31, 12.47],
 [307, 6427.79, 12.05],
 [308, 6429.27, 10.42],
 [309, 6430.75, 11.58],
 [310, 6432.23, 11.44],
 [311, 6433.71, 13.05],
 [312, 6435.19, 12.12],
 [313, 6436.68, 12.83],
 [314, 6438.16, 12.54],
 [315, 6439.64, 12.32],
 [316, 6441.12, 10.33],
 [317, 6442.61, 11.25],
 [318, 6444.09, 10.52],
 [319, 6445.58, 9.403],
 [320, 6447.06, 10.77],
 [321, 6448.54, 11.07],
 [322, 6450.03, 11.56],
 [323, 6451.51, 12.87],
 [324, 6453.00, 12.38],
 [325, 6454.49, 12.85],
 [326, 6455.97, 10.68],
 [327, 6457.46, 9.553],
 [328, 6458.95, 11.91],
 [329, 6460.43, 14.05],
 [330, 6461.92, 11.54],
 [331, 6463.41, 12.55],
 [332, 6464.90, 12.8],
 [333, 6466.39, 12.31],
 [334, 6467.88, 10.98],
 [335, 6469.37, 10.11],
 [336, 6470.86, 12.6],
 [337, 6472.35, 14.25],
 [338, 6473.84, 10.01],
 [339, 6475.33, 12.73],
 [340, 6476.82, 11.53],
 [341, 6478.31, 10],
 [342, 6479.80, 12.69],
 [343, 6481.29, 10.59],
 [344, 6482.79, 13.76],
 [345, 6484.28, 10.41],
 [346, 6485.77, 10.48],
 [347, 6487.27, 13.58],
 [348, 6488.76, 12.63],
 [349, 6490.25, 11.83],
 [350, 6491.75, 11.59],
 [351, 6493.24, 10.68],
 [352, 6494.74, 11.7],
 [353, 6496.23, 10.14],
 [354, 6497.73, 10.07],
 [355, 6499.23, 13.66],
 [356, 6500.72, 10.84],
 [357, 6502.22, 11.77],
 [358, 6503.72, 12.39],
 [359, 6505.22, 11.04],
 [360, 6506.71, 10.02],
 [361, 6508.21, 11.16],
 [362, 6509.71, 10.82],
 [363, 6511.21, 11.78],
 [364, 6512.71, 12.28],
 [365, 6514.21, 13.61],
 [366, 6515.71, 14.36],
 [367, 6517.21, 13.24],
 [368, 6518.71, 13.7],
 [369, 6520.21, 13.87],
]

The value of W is 0.08 mag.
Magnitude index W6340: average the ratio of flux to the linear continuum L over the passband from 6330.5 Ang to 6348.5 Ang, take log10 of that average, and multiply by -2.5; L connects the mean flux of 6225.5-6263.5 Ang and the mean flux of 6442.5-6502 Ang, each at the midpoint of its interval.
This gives -0.04 mag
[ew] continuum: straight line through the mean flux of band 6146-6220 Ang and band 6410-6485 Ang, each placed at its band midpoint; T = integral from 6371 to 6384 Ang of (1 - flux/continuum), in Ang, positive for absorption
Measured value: -0.5 Ang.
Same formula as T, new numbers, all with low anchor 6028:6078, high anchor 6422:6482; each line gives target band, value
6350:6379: 1.8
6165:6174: 0.1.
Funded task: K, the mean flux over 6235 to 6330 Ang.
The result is 10.4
